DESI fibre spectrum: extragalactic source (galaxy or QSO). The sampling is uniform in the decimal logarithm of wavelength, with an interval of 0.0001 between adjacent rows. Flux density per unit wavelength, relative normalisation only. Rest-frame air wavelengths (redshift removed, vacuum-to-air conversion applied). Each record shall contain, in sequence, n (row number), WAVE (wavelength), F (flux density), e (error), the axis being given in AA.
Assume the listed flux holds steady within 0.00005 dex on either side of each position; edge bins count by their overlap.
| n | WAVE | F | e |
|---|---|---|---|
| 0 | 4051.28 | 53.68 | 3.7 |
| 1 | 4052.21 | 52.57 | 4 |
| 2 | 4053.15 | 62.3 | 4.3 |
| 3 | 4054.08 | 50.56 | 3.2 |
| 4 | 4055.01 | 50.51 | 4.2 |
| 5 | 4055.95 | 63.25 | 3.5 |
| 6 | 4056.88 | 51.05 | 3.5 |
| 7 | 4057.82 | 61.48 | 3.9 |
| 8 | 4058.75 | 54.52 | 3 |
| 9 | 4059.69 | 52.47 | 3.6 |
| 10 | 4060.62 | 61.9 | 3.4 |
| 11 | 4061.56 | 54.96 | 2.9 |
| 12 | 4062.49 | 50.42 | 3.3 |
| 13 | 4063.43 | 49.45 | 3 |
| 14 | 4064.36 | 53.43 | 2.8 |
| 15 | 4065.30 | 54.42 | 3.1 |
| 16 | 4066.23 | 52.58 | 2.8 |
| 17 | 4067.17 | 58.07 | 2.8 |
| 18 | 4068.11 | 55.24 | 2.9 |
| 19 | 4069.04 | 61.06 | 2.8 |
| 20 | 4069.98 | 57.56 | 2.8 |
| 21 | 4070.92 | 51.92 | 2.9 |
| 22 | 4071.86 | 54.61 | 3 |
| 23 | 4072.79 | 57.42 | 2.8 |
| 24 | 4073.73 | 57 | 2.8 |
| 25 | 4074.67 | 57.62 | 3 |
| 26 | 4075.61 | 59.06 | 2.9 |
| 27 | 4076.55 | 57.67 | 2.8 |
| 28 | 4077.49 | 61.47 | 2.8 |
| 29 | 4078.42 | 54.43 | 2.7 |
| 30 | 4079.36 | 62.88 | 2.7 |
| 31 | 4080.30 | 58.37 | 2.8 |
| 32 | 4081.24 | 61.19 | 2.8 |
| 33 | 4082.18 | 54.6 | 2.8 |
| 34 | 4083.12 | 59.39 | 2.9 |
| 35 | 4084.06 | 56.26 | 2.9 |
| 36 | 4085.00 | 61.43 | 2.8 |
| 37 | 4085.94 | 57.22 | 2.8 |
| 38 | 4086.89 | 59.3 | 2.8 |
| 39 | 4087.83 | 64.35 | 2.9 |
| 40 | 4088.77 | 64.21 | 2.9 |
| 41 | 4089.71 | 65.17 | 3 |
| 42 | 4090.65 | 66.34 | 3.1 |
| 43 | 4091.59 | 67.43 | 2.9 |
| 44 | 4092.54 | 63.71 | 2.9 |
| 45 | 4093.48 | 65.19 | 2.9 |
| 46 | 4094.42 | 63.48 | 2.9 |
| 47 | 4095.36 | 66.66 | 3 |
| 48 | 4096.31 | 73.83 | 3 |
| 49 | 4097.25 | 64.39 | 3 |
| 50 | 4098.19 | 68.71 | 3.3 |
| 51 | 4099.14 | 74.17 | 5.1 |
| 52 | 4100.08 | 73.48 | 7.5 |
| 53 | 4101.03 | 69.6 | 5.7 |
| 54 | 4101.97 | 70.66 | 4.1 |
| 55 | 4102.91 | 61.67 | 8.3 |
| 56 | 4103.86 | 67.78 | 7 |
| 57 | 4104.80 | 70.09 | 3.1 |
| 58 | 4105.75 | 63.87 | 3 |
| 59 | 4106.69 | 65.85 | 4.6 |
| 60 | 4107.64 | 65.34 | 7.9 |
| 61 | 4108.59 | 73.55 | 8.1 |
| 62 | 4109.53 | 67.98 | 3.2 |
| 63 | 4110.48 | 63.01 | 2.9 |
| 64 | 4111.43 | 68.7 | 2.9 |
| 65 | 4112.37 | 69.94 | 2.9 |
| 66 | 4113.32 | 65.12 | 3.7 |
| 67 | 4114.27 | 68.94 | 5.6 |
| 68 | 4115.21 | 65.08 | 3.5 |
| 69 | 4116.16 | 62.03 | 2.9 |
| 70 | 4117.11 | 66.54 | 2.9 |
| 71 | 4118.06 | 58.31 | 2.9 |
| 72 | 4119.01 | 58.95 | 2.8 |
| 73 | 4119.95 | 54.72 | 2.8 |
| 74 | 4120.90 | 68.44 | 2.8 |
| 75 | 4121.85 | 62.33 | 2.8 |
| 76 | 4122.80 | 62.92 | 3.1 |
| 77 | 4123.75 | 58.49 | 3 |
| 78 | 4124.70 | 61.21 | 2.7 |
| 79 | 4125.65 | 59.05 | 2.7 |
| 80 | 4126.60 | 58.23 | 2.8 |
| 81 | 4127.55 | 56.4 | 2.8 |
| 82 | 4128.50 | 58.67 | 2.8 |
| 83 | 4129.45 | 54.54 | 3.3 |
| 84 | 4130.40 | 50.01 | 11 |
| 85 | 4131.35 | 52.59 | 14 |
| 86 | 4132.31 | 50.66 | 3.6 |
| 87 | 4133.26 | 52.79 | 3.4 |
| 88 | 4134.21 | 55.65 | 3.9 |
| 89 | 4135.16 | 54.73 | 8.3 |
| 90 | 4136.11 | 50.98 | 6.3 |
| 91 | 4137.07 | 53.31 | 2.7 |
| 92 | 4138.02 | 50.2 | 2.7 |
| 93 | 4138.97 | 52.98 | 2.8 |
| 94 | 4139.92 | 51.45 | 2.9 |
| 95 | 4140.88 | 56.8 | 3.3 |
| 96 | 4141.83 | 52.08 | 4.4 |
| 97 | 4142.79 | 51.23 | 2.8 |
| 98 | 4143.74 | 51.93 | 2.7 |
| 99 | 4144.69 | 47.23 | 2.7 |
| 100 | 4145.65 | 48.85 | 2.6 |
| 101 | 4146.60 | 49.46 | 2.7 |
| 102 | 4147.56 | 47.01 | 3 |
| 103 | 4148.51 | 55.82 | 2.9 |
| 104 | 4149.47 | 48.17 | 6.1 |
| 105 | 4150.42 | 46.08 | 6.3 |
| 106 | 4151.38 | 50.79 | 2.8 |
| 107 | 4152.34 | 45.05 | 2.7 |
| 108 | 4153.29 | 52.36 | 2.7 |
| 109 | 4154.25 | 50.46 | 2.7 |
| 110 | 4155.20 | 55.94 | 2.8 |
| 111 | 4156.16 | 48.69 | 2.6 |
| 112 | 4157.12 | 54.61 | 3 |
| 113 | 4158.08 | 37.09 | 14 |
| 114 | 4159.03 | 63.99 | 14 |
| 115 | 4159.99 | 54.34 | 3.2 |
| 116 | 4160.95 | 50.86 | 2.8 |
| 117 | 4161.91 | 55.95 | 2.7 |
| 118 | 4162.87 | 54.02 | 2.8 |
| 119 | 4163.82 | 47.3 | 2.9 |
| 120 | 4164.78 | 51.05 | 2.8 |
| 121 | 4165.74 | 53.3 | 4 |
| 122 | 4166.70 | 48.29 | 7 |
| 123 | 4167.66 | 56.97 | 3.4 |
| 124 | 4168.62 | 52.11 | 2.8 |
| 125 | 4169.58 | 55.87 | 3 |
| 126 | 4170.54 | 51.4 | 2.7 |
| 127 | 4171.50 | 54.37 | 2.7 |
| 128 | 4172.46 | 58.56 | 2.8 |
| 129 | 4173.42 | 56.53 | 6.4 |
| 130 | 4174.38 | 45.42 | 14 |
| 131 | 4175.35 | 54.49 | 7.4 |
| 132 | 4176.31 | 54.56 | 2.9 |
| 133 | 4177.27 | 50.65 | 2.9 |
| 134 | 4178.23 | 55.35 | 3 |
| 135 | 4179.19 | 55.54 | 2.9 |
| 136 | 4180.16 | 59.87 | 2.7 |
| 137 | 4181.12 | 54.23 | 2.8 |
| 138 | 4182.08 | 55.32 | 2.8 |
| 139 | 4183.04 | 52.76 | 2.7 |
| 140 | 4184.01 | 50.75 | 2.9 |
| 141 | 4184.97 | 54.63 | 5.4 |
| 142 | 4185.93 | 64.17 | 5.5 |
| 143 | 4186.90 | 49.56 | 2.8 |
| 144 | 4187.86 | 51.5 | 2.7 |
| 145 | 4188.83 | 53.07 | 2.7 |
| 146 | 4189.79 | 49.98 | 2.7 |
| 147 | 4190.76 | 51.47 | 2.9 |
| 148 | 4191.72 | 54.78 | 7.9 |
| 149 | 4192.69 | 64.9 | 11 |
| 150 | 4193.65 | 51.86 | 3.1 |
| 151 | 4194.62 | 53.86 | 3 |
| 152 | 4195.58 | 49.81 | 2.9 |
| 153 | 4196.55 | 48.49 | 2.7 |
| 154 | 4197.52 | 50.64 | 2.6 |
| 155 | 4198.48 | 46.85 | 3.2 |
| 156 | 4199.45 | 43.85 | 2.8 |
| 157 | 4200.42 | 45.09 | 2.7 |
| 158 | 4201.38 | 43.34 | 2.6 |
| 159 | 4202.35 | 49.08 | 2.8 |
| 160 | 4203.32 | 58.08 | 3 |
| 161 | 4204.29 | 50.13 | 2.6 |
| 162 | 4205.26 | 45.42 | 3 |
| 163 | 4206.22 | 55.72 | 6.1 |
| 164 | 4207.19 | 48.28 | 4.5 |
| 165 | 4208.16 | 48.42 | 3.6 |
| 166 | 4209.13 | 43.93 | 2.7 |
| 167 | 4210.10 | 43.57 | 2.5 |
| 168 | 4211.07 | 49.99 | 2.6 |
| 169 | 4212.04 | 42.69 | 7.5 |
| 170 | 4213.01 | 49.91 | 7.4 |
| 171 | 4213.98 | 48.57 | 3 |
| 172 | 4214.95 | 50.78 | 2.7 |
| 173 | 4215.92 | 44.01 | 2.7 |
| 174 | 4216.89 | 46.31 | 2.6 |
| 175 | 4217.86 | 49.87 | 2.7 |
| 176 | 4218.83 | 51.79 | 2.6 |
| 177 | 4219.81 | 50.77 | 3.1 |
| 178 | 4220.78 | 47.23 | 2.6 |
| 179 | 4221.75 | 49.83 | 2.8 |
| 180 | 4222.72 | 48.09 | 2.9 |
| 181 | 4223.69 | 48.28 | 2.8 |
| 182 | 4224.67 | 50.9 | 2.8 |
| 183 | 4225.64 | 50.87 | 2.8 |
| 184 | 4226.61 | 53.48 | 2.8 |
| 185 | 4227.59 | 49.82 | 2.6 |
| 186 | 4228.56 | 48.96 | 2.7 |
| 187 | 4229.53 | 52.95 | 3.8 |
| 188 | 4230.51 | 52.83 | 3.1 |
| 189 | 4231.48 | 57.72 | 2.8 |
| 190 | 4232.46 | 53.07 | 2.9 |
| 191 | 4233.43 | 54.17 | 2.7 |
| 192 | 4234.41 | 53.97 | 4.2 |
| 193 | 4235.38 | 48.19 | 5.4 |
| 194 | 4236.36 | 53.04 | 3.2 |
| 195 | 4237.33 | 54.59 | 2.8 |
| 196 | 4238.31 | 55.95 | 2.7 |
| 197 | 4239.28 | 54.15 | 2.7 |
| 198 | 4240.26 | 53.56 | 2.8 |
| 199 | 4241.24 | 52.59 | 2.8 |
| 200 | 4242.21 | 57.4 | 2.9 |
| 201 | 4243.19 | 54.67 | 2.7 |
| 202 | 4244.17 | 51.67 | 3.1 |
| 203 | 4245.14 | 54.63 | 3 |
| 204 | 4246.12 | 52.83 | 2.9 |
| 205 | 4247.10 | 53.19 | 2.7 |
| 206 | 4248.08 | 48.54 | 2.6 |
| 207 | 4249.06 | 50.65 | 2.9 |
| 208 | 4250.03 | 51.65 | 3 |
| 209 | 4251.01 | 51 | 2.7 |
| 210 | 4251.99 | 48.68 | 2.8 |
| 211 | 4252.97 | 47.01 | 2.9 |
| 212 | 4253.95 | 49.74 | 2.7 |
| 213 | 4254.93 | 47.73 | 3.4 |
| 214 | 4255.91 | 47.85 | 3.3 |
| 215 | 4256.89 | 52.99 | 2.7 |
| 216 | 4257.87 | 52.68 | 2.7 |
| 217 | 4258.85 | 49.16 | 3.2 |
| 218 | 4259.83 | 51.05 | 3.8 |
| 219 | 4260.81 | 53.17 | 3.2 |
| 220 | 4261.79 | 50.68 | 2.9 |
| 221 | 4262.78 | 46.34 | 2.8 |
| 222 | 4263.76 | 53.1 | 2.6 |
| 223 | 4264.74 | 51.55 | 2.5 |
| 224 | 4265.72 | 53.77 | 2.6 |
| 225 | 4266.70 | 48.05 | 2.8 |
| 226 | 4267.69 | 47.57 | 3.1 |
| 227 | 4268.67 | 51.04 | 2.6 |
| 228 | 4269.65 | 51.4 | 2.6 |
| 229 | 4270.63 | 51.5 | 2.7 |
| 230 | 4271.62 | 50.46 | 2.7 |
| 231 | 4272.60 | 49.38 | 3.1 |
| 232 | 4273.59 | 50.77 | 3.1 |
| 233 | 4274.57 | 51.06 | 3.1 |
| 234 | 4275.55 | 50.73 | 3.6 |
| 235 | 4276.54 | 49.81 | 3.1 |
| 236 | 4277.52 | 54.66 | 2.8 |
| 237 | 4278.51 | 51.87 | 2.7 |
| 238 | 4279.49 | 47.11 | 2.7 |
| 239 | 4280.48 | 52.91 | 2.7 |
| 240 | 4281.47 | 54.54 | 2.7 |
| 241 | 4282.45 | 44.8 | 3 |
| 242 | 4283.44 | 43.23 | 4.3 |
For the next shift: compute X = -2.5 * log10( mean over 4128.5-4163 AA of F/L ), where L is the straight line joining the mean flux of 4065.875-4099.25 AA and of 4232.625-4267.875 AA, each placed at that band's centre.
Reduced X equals 0.113 mag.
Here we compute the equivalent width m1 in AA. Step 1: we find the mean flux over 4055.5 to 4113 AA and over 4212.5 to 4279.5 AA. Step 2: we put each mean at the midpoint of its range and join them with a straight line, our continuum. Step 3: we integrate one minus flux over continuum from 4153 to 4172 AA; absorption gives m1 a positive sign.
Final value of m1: 1.4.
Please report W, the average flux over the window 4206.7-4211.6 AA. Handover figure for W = 46.8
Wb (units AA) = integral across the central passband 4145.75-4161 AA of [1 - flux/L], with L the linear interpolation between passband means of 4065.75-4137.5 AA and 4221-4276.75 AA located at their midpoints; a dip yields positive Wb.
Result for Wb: 1.9 AA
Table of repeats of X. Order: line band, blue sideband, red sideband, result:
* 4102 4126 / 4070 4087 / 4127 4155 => -0.19 mag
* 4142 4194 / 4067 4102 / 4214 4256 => 0.07 mag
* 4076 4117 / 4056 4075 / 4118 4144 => -0.17 mag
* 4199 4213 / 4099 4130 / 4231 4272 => 0.17 mag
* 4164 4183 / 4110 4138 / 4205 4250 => 0.03 mag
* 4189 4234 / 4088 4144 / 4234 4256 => 0.09 mag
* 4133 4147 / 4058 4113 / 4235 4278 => 0.13 mag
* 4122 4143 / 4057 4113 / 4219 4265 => 0.07 mag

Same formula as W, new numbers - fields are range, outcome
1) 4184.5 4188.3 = 55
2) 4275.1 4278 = 51.7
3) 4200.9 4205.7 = 49.2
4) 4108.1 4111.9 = 68.3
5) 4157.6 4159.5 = 50.6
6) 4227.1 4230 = 50.6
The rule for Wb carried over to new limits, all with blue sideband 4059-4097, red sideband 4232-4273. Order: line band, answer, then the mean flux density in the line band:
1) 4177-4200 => 0.5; 53.1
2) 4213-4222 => 0.7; 48.8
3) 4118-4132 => -0.3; 58.2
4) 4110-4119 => -1.2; 64.9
